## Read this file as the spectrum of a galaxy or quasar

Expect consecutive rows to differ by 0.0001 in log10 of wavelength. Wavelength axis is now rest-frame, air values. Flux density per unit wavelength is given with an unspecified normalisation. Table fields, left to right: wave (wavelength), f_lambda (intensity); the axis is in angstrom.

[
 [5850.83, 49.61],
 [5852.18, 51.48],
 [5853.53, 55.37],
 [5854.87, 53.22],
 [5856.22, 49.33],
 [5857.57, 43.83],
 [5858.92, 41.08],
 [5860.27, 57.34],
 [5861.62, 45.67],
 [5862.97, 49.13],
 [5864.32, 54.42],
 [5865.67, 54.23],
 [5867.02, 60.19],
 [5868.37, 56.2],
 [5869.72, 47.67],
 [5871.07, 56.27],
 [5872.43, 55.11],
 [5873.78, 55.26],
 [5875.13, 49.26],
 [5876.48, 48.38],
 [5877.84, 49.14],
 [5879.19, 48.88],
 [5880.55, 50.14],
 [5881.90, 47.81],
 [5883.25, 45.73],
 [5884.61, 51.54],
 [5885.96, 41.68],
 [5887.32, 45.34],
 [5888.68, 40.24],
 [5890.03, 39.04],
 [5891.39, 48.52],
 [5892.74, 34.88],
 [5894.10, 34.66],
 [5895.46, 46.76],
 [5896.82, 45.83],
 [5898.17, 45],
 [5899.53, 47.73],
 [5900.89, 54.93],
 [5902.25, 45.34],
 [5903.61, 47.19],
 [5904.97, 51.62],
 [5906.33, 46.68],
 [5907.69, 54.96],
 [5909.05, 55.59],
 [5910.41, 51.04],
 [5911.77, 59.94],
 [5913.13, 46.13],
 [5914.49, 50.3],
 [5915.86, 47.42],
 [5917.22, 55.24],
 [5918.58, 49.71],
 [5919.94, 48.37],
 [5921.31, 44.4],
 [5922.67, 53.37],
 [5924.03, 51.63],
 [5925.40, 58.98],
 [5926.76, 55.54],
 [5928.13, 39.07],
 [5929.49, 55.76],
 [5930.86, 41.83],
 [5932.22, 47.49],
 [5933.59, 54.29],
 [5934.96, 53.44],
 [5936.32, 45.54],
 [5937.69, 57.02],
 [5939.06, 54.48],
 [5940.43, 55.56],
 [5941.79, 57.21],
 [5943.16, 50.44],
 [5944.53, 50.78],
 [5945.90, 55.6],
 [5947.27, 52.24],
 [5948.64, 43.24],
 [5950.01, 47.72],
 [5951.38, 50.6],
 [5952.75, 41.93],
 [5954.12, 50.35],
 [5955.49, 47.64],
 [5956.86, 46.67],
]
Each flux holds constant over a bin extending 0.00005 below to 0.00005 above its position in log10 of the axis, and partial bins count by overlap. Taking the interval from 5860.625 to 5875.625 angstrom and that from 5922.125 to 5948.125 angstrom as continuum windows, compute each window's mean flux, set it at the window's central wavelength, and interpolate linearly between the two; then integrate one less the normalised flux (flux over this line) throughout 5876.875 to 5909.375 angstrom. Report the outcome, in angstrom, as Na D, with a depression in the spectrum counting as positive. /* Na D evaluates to 3.8 angstrom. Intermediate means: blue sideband 53.2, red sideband 52.1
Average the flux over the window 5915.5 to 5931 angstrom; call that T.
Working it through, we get 50.5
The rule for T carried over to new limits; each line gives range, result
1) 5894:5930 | 50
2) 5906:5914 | 52.6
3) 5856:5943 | 49.6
